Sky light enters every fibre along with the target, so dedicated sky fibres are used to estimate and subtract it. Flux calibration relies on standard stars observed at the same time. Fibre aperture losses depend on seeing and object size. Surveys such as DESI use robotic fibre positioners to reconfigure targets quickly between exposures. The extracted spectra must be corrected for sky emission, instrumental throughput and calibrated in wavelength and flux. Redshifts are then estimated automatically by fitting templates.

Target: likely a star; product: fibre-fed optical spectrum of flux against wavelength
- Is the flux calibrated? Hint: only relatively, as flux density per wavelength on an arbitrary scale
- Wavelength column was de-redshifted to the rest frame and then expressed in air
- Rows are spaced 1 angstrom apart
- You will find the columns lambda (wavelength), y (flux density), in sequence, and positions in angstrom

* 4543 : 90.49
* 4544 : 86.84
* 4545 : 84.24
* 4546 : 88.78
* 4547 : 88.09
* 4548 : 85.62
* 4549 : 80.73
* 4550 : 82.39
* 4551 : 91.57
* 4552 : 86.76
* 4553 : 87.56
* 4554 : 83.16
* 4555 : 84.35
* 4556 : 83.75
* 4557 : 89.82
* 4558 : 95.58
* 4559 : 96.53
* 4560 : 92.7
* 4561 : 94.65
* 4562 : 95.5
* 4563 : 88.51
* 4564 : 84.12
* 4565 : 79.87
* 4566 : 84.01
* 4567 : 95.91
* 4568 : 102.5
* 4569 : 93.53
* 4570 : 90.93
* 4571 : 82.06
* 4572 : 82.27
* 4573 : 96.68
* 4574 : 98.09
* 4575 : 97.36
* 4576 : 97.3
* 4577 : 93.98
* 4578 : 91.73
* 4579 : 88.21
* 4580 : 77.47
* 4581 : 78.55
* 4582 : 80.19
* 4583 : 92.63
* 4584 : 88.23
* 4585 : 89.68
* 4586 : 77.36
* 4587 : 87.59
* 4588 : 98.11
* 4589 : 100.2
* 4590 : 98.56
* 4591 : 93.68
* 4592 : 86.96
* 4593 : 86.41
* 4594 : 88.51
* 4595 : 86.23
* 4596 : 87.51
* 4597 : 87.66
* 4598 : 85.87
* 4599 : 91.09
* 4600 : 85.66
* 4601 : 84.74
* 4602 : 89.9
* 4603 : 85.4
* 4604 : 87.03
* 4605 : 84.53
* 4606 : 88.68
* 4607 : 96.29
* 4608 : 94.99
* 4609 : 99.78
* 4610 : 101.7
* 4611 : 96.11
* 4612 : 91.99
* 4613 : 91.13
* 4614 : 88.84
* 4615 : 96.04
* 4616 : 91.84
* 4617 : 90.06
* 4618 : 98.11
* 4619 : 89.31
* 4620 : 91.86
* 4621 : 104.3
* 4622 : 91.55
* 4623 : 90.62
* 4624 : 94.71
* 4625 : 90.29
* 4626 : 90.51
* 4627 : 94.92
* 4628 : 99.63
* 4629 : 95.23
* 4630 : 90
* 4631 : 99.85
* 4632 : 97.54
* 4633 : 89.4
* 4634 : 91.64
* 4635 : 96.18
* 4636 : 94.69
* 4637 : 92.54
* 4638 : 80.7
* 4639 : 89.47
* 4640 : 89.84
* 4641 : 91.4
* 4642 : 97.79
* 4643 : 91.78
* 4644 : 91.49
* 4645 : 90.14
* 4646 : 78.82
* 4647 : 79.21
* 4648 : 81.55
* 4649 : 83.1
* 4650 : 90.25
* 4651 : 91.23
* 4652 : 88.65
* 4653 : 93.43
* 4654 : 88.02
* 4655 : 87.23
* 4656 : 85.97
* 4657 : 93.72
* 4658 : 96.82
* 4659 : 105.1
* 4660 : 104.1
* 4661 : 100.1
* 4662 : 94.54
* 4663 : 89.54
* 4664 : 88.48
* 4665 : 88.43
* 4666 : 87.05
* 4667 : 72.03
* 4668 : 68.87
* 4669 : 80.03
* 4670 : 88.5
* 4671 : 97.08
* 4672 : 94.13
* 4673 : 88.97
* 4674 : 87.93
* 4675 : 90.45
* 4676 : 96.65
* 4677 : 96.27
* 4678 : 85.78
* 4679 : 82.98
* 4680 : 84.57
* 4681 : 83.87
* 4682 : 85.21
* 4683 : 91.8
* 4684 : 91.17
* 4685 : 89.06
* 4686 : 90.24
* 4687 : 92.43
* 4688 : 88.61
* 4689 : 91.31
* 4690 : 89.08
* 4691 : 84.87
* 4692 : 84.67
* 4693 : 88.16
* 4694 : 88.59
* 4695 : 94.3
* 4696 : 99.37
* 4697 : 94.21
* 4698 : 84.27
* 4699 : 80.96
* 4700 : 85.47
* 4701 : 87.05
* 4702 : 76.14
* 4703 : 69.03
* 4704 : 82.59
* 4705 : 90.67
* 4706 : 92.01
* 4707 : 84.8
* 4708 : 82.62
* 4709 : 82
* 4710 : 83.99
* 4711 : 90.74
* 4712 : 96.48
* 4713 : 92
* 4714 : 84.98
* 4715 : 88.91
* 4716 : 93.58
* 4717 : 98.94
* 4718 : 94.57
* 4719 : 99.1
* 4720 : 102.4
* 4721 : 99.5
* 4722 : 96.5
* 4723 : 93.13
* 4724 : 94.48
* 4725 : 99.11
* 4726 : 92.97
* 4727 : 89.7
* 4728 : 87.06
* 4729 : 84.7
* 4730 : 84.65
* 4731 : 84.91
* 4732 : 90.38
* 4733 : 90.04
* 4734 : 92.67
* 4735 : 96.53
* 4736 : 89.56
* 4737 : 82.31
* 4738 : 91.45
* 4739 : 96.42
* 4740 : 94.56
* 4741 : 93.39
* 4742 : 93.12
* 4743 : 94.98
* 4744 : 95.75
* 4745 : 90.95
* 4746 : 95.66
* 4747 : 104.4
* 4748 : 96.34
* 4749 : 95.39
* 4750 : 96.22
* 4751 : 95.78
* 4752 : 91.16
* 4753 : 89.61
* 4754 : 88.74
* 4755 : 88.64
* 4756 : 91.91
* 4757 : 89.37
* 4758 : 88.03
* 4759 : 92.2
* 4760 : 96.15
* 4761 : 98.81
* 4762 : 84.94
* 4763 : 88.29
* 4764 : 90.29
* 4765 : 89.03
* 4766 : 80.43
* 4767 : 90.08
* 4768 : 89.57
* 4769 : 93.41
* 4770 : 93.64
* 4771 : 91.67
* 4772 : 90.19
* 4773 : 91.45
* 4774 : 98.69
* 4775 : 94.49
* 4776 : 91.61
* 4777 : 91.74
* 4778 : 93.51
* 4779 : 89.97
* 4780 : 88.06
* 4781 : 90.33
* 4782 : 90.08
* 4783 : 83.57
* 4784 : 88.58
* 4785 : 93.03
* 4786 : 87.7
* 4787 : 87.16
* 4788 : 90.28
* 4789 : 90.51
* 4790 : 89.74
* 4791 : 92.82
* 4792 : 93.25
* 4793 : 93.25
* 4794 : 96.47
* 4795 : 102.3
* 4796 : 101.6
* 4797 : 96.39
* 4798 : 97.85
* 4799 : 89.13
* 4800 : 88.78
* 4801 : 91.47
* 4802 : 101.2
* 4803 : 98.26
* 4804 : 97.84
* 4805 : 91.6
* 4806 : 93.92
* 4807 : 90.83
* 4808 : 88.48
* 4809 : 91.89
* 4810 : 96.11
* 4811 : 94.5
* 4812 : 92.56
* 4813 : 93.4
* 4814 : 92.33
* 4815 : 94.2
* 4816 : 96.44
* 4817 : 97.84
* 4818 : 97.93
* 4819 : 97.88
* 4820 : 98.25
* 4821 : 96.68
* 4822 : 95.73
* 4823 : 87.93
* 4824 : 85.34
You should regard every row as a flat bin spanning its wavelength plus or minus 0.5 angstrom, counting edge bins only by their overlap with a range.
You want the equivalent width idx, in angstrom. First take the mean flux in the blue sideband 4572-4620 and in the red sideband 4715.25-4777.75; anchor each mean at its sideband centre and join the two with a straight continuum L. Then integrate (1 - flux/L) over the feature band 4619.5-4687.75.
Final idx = 0.6 angstrom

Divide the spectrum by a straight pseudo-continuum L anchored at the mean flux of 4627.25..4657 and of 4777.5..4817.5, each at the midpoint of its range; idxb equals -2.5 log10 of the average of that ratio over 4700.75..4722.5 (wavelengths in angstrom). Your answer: 0.024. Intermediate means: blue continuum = 90.3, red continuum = 92.9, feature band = 89.5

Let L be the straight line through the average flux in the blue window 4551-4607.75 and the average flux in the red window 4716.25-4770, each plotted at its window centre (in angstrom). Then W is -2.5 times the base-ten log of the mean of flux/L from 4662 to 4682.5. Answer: 0.05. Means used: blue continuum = 89.4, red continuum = 92.4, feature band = 87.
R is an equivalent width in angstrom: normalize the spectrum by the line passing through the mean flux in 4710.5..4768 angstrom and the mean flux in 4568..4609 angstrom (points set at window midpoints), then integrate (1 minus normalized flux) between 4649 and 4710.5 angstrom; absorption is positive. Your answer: 1.9 angstrom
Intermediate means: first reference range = 89.6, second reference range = 92.3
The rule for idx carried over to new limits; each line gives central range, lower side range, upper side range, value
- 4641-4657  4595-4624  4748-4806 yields 0.6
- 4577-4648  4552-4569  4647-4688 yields -0.9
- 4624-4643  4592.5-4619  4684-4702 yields -0.6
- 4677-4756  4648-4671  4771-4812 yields 0.4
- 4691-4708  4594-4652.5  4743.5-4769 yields 1.0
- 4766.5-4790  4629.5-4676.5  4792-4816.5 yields 0.8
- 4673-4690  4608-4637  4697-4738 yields 0.4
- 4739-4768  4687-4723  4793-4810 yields -0.1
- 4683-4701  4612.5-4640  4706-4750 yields 0.6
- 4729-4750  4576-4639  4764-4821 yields -0.1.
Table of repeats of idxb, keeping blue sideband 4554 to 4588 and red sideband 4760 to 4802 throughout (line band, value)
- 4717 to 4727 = -0.06 mag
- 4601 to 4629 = -0.03 mag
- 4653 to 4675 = 0.01 mag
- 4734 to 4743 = -0.01 mag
